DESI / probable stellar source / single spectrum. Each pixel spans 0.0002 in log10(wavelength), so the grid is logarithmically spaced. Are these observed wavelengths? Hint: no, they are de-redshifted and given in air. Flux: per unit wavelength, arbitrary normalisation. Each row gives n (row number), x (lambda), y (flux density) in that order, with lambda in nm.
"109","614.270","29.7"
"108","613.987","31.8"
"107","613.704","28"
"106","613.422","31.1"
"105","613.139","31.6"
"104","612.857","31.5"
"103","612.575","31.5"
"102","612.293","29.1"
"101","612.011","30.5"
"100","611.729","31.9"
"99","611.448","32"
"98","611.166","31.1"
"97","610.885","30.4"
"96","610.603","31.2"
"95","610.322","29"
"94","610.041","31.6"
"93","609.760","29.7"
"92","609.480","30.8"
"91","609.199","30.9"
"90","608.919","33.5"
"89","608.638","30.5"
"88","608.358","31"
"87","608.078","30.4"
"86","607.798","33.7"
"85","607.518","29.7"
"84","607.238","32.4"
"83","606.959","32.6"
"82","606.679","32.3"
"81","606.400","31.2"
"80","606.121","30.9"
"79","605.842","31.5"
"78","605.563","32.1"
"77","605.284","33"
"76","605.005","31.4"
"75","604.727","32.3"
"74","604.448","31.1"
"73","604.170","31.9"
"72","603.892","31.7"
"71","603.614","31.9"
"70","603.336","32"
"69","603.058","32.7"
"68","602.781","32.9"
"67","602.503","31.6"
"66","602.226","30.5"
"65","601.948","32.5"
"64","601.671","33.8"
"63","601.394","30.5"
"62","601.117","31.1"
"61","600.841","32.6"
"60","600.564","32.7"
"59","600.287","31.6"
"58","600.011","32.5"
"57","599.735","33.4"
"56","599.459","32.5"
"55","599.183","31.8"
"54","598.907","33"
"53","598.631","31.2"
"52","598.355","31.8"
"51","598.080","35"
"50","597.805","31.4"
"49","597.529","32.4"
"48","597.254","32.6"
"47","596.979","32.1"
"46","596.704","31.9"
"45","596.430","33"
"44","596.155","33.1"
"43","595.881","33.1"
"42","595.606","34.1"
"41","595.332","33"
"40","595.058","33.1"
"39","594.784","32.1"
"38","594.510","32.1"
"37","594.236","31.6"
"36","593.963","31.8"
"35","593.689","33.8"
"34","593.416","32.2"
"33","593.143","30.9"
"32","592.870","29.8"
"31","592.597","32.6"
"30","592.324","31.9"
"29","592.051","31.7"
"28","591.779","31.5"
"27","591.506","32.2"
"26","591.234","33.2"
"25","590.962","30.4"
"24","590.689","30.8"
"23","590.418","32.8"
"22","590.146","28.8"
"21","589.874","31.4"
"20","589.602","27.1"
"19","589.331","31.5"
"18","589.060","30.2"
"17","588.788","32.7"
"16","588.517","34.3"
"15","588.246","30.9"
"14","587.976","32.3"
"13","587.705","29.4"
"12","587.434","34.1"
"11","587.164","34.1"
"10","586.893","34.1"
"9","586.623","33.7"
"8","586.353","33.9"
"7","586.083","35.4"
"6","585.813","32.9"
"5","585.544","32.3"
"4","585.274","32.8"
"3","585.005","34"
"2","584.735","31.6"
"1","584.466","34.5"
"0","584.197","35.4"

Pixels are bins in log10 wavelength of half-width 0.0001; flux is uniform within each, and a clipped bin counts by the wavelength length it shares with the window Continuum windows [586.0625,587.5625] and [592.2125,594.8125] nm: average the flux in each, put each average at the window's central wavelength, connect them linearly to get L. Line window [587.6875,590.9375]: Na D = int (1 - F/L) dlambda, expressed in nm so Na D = 0.22 nm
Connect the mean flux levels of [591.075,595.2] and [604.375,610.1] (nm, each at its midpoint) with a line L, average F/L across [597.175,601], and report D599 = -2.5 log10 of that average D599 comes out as -0.02 mag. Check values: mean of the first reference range 32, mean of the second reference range 31.6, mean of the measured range 32.5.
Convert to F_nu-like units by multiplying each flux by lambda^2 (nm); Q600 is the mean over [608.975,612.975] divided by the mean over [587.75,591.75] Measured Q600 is 1.1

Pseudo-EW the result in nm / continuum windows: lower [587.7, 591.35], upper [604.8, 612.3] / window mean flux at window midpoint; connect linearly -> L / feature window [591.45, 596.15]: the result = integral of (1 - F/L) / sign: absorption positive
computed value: -0.15 nm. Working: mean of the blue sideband 31.2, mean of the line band 32.2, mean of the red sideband 31.3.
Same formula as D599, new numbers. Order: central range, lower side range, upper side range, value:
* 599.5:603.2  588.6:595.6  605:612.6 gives -0.03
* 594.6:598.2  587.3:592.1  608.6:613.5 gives -0.05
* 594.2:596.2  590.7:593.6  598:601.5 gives -0.03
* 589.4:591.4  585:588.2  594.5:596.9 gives 0.08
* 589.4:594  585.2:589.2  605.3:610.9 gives 0.04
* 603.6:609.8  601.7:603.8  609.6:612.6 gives -0.01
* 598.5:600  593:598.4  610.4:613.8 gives -0.01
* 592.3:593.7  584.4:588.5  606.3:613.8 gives 0.03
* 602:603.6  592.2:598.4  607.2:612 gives -0.01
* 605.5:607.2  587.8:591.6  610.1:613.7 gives -0.03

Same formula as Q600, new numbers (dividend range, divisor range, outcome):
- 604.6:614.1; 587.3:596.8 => 1.04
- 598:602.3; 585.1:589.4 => 1.03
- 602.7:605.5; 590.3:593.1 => 1.06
